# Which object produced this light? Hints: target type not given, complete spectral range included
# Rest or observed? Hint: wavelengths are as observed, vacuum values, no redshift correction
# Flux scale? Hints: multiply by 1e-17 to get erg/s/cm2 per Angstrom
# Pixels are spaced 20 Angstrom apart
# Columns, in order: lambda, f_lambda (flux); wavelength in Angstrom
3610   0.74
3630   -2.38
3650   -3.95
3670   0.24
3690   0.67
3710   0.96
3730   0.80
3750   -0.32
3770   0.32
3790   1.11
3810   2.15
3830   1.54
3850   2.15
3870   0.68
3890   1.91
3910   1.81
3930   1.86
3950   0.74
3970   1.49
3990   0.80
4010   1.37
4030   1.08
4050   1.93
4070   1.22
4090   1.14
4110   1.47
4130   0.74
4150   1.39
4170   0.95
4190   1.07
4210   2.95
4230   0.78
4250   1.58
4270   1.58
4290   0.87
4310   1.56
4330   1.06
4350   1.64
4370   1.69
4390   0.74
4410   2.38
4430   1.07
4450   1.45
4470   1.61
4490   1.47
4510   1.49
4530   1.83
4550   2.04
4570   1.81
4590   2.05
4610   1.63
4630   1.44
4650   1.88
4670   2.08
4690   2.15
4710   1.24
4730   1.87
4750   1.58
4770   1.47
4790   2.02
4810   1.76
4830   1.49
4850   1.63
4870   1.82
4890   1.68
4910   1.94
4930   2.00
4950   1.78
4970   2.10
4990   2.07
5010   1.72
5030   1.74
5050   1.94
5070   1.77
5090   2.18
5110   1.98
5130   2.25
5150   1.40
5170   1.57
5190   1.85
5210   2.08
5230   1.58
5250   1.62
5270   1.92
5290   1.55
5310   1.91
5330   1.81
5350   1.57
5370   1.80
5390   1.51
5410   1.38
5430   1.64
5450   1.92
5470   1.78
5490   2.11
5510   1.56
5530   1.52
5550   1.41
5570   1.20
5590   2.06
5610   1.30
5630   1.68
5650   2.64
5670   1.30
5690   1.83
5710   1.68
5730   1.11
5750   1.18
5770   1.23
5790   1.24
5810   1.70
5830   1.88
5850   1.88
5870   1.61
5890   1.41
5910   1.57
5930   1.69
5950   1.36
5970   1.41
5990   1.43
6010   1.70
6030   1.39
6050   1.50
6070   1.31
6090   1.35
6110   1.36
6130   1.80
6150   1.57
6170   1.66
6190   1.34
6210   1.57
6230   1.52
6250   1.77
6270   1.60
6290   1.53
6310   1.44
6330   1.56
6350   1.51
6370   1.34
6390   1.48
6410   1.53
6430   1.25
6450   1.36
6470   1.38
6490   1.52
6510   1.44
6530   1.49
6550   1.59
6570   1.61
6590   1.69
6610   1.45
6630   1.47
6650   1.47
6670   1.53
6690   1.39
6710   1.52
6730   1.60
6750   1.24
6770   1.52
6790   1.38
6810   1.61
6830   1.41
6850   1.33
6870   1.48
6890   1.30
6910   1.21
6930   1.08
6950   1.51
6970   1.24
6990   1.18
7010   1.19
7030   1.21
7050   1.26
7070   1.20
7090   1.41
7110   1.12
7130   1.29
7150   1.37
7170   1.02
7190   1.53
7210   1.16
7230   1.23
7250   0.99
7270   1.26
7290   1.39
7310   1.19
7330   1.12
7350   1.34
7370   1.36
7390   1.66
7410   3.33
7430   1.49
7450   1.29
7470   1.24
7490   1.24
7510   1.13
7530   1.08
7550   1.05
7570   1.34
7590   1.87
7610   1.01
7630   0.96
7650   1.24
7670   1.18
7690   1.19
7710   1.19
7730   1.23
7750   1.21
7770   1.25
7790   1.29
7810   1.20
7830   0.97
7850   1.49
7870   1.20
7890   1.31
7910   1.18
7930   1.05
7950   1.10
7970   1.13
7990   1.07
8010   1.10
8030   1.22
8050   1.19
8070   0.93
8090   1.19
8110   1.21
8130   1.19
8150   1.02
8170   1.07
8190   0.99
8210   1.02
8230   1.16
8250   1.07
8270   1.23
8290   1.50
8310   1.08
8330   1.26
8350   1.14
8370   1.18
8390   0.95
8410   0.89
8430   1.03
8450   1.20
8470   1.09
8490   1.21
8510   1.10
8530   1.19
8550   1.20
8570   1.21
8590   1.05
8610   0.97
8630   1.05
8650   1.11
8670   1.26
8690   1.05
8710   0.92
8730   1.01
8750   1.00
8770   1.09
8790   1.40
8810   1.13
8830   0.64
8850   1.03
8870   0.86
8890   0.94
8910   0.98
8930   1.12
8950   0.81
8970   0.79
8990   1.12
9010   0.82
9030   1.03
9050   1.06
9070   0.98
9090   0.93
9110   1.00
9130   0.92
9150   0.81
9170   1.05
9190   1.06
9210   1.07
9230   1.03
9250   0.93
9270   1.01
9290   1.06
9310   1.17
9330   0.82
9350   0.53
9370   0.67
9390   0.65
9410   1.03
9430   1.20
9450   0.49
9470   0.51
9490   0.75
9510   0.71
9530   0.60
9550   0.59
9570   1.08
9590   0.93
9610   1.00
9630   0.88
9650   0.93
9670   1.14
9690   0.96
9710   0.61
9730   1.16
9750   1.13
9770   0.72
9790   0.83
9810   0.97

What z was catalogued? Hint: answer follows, 0.13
